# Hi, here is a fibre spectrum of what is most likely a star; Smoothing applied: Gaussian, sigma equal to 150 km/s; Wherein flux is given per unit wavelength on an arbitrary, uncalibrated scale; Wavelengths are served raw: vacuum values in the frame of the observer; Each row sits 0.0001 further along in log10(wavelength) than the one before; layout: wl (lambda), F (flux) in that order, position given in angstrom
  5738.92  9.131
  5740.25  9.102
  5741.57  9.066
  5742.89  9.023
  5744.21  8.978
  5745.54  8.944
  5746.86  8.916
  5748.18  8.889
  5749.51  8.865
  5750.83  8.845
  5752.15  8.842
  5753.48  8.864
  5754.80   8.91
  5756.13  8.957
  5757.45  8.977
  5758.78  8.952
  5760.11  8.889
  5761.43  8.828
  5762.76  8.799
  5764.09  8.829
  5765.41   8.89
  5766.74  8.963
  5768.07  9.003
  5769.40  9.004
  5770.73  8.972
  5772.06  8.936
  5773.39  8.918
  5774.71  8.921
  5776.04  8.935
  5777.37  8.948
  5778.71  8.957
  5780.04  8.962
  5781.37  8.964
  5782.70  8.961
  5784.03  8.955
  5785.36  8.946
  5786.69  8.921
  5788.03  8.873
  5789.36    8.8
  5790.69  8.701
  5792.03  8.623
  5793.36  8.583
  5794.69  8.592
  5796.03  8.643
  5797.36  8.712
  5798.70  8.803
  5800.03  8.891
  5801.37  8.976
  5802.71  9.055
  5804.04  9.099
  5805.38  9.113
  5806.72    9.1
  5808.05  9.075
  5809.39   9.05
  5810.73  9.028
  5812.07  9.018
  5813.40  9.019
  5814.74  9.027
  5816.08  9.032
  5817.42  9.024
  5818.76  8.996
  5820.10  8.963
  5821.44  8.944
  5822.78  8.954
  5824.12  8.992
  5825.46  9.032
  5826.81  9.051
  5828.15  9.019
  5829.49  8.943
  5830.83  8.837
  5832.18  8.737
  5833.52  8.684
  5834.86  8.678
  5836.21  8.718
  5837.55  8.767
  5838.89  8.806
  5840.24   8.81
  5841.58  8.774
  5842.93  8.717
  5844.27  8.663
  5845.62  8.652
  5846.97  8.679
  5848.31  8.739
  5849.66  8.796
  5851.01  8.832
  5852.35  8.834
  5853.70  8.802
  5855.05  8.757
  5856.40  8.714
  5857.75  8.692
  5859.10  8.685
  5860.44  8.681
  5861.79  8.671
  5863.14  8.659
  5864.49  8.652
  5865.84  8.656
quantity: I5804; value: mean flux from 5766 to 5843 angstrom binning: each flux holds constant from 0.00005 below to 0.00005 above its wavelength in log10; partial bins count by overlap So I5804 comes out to 8.91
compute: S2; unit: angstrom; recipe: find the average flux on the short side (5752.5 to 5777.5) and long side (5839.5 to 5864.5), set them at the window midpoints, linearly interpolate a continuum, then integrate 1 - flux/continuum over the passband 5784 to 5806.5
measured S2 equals 0.0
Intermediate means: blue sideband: 8.92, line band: 8.84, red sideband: 8.73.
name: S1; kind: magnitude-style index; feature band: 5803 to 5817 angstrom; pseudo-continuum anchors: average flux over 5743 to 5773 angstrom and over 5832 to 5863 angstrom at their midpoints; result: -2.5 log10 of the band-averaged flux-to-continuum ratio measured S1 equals -0.03 mag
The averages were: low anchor 8.91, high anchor 8.74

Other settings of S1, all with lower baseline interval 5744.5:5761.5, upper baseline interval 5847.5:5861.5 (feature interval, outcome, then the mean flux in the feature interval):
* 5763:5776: -0.007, 8.94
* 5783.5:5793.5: 0.005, 8.81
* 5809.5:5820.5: -0.025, 9.02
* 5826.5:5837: -0.005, 8.83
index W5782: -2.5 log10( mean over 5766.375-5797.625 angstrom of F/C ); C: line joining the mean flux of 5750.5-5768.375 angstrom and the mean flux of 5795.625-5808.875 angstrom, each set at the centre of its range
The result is 0.01 mag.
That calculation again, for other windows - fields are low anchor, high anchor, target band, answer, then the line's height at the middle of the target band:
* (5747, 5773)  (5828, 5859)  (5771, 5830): -0.01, 8.84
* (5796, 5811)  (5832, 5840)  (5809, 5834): -0.01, 8.84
